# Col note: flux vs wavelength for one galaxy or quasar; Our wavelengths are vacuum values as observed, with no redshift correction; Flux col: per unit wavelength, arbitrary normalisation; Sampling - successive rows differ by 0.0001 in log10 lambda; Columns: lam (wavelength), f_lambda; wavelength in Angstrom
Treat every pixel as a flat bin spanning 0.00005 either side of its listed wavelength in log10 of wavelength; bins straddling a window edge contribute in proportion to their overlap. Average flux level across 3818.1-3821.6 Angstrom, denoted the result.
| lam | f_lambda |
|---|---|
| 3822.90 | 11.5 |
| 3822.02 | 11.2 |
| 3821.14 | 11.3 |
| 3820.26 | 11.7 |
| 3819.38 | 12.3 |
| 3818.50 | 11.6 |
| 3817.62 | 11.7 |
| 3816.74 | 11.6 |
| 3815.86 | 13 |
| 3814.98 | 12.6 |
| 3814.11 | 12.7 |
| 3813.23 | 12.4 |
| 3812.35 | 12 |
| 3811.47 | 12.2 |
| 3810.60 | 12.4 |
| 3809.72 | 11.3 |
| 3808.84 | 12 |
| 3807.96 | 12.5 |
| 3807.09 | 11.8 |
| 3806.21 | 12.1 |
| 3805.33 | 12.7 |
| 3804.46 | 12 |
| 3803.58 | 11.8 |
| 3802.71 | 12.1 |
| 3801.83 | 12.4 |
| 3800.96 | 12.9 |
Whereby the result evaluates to 11.7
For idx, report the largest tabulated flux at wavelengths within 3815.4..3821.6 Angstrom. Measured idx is 13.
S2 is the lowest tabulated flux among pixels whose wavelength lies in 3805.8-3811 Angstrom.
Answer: 11.3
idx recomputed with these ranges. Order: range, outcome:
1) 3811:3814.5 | 12.7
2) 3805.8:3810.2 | 12.5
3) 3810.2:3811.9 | 12.4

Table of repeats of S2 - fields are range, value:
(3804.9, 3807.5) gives 11.8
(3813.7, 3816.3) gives 12.6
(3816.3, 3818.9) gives 11.6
